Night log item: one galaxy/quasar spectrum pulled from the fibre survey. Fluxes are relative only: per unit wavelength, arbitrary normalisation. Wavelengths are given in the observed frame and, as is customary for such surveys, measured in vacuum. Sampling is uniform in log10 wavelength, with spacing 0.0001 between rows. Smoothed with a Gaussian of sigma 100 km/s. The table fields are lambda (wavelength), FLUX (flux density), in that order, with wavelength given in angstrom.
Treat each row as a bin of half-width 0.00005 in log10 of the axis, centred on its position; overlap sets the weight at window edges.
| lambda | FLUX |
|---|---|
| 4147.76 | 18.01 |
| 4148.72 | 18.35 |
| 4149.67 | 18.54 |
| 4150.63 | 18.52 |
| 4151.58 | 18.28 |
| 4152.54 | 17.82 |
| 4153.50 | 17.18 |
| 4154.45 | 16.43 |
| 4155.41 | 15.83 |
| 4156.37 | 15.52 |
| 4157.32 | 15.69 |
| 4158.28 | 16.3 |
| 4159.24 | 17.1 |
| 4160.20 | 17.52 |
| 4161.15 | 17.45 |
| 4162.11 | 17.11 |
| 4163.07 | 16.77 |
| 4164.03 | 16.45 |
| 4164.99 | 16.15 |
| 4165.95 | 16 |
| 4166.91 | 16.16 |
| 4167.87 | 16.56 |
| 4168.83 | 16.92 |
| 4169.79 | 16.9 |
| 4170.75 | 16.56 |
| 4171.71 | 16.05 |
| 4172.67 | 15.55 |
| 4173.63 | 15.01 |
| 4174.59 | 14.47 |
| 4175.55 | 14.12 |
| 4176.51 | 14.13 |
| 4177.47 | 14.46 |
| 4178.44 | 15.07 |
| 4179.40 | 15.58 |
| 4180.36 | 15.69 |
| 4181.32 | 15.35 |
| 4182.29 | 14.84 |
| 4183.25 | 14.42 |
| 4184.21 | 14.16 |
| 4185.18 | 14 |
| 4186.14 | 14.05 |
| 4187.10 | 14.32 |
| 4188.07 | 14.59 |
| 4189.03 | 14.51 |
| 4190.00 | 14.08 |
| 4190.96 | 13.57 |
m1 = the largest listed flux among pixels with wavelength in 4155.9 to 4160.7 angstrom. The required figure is 17.52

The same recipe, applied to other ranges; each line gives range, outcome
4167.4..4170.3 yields 16.92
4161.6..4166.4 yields 17.11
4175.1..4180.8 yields 15.69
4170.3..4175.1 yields 16.56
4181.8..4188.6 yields 14.84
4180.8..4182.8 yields 15.35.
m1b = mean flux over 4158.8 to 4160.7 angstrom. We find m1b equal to 17.4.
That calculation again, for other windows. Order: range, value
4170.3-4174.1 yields 15.8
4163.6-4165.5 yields 16.3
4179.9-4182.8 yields 15.3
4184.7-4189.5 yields 14.3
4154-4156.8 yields 15.9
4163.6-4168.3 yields 16.2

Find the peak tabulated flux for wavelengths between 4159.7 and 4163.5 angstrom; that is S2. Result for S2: 17.52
